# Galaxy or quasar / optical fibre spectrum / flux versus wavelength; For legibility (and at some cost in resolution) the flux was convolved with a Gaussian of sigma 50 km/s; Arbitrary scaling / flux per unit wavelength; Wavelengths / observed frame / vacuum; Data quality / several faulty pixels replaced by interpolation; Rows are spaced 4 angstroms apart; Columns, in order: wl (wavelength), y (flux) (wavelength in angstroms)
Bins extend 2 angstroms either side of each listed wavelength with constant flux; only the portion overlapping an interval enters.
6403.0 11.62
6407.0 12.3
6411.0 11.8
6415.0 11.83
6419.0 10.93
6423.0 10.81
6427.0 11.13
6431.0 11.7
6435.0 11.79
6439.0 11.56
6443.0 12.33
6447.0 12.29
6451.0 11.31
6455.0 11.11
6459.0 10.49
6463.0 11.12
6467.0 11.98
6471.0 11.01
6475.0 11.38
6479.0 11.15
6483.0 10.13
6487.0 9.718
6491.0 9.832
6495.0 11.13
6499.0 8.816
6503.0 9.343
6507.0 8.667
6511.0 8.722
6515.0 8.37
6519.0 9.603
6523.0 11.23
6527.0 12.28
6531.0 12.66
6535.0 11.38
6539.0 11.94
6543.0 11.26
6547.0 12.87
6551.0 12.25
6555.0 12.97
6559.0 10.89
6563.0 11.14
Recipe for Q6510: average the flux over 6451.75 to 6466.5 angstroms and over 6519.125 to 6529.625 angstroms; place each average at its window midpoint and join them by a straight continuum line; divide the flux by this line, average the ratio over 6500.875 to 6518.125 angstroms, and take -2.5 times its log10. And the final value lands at 0.27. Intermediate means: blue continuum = 11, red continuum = 11.4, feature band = 8.83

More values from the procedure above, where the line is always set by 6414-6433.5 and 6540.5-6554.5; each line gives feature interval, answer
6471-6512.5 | 0.18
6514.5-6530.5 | 0.12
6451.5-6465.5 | 0.05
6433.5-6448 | -0.05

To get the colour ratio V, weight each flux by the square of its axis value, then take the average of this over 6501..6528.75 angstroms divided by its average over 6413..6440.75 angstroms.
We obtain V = 0.88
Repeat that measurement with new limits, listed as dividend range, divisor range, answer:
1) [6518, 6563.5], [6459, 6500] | 1.13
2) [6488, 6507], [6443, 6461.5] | 0.86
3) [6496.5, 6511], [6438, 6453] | 0.77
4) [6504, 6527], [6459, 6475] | 0.86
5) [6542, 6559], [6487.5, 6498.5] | 1.23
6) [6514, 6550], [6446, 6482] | 1.03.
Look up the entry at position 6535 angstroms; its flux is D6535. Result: 11.38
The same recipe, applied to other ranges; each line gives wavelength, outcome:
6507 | 8.667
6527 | 12.28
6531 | 12.66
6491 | 9.832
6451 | 11.31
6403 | 11.62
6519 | 9.603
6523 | 11.23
